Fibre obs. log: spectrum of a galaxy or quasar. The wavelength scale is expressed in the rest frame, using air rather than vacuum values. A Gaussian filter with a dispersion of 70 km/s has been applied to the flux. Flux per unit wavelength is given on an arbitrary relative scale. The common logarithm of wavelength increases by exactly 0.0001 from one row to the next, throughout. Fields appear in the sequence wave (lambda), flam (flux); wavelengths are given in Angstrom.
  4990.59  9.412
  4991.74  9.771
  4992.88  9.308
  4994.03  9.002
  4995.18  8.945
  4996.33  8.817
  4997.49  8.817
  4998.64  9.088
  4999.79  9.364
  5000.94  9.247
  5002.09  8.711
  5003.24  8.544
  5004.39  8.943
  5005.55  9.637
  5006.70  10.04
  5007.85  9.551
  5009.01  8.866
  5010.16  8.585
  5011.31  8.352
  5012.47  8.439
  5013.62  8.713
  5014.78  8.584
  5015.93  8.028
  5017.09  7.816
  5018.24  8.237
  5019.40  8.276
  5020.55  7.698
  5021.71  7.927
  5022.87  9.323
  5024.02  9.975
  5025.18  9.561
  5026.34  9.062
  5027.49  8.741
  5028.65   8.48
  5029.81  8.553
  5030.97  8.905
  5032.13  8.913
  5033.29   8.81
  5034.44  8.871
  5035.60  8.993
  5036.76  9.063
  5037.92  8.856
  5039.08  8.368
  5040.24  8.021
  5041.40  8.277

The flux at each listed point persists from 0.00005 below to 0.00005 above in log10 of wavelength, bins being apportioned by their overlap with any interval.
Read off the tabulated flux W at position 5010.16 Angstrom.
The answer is 8.585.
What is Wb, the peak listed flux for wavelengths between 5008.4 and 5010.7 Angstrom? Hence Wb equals 8.866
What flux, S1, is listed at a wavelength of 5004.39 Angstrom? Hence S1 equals 8.943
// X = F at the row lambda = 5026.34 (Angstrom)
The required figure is 9.062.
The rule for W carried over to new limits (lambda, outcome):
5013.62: 8.713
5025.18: 9.561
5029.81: 8.553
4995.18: 8.945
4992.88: 9.308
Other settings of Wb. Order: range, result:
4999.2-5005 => 9.364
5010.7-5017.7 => 8.713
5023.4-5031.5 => 9.975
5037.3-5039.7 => 8.856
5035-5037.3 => 9.063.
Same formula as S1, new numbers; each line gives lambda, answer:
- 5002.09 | 8.711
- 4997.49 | 8.817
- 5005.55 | 9.637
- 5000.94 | 9.247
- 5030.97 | 8.905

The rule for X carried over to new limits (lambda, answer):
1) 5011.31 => 8.352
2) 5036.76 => 9.063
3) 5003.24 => 8.544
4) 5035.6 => 8.993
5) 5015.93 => 8.028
